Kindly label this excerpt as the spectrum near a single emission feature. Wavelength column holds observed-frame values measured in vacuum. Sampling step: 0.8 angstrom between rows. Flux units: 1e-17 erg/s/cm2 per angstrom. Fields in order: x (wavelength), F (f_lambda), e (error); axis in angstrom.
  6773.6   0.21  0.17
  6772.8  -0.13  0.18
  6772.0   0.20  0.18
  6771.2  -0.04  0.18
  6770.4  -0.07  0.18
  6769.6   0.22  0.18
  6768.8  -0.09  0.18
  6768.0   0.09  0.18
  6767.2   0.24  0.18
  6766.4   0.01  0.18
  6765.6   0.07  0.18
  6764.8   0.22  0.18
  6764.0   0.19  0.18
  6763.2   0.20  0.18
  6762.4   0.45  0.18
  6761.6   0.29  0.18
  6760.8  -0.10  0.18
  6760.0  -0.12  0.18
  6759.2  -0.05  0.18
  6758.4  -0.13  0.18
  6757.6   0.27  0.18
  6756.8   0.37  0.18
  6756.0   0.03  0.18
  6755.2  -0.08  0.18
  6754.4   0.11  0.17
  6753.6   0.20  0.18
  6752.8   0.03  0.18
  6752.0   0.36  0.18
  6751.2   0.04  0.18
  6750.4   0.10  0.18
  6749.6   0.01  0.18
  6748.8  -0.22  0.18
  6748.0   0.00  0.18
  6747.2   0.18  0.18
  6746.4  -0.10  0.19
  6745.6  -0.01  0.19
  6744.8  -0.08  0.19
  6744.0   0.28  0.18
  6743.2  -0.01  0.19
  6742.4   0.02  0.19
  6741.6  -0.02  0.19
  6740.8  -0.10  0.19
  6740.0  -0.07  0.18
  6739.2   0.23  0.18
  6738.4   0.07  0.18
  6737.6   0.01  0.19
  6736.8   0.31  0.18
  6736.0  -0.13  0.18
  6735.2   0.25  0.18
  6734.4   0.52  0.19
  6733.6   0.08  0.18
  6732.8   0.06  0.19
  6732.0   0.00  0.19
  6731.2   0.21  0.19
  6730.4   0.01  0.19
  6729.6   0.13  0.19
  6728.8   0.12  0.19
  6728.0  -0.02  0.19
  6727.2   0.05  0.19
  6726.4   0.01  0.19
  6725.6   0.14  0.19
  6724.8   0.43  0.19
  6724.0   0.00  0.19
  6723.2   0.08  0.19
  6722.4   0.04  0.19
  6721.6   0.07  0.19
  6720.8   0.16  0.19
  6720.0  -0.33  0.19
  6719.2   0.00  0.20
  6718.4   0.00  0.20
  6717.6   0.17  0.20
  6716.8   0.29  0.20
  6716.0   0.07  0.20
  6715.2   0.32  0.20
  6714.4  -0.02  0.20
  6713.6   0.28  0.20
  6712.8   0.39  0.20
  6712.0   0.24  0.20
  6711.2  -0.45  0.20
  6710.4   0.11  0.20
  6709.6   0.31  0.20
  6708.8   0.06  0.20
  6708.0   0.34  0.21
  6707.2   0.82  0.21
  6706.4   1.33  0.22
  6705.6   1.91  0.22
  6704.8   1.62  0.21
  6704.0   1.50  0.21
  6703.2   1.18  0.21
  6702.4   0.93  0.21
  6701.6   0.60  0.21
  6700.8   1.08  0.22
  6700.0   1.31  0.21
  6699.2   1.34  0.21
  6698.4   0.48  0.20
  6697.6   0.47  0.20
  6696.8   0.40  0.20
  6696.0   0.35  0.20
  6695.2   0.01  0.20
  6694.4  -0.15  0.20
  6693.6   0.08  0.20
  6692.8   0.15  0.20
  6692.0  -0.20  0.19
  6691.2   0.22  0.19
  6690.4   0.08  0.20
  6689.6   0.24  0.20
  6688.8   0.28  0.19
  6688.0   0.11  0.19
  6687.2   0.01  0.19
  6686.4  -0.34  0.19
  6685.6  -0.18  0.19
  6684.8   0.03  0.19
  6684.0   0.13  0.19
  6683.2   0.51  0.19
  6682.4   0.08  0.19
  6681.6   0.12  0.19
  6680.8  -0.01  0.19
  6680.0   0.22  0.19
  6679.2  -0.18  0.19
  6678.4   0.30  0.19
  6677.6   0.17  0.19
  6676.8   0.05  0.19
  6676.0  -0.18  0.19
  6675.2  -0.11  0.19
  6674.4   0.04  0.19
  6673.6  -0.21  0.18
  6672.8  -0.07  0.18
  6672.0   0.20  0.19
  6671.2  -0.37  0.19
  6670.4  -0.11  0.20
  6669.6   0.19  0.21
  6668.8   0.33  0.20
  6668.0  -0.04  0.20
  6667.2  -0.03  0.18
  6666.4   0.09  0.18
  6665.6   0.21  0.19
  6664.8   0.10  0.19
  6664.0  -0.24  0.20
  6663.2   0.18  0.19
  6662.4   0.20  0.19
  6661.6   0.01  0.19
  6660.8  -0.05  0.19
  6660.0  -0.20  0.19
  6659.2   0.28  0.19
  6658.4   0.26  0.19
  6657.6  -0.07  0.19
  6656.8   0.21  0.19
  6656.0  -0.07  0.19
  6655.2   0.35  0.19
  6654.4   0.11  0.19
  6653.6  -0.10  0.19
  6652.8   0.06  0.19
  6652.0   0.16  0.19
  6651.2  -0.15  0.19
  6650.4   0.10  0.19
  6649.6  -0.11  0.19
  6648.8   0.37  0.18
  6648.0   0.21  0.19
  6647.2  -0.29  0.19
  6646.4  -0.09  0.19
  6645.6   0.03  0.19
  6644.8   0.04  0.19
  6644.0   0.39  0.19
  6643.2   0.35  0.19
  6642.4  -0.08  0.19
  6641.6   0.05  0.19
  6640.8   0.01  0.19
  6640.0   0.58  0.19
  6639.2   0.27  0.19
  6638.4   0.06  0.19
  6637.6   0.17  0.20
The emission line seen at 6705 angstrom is [O II] 3727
